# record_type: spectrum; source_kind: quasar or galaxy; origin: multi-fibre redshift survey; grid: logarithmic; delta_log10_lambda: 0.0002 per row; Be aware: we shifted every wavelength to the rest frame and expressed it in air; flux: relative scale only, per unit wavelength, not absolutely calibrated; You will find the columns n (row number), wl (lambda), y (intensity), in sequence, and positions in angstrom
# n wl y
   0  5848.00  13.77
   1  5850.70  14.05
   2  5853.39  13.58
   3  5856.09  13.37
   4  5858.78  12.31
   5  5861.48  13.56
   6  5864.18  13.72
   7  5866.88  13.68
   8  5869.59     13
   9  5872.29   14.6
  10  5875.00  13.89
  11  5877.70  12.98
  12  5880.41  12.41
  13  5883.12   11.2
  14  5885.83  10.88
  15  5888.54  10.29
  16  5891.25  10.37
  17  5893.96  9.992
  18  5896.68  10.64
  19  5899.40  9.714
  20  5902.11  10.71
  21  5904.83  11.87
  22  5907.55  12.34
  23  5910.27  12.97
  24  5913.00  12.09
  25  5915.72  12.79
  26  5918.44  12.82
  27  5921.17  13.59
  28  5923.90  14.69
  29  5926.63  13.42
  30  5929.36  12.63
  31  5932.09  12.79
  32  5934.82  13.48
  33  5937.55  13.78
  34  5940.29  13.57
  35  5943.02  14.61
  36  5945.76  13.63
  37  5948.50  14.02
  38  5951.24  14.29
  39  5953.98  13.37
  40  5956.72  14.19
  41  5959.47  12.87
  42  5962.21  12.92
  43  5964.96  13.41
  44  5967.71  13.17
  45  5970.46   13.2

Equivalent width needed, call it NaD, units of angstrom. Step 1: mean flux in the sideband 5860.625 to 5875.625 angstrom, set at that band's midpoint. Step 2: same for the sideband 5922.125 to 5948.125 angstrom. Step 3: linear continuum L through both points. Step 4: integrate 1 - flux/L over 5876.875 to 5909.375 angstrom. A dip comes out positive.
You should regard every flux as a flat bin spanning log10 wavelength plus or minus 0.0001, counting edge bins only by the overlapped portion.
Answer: 6.1 angstrom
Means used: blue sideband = 13.7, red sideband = 13.6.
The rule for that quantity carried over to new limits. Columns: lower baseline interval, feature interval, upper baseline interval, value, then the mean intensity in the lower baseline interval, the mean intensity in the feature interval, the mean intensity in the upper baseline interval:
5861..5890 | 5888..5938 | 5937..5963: 4.1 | 12.7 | 12.2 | 13.7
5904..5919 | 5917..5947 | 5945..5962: -1.1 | 12.5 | 13.5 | 13.7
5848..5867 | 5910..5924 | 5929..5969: 0.5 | 13.5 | 13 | 13.5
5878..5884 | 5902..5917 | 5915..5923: 0.8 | 12.1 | 12.2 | 13.2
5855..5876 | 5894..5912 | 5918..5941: 2.9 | 13.5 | 11.3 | 13.4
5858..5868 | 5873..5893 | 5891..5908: 0.3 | 13.4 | 11.8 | 10.8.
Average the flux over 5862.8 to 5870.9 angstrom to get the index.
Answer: 13.5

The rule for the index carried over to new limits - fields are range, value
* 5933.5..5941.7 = 13.6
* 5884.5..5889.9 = 10.6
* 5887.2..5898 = 10.3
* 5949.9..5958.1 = 13.9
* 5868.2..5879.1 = 13.6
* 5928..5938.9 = 13.2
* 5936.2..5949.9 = 13.9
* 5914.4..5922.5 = 13.1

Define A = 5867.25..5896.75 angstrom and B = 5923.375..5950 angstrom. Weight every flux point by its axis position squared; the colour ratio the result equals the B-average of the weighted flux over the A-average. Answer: 1.2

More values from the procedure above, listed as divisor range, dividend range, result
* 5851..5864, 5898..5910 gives 0.86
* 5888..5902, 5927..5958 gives 1.36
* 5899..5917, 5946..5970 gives 1.16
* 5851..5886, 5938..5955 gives 1.09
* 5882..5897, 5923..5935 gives 1.28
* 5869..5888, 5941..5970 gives 1.11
